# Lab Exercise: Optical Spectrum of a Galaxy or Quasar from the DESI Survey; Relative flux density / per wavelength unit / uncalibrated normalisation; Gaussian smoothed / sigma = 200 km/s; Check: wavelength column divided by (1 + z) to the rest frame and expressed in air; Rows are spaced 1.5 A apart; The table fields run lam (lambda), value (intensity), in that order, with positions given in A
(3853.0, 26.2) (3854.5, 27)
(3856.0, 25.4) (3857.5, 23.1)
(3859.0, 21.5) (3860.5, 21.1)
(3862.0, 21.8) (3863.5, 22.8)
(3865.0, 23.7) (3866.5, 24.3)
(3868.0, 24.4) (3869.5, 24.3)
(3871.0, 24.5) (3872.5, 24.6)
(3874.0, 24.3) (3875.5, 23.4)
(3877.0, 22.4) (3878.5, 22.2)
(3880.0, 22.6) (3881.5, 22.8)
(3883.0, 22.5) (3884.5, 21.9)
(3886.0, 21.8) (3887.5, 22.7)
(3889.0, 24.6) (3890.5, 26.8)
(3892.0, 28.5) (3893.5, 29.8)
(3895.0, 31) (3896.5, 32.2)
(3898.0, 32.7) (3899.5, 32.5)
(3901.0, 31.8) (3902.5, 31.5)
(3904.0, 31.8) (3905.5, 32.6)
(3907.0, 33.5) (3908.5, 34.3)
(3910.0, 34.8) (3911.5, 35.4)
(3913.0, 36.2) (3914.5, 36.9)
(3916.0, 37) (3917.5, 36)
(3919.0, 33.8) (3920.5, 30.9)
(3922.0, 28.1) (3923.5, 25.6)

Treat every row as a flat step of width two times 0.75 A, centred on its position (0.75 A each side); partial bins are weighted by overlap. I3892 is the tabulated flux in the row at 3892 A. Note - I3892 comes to 28.5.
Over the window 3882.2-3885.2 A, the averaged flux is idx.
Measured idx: 22.2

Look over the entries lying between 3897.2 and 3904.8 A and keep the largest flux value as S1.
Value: 32.7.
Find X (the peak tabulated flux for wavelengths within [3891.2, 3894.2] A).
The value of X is 29.8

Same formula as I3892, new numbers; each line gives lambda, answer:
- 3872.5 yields 24.6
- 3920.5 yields 30.9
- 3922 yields 28.1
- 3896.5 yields 32.2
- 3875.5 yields 23.4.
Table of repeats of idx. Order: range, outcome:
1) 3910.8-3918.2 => 36.3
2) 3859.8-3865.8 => 22.4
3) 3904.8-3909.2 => 33.5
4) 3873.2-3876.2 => 23.9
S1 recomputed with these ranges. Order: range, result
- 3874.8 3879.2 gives 23.4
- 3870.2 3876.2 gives 24.6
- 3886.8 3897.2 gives 32.2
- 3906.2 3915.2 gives 36.9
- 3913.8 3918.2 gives 37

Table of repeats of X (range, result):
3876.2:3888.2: 22.8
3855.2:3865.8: 25.4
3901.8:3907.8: 33.5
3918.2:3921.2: 33.8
